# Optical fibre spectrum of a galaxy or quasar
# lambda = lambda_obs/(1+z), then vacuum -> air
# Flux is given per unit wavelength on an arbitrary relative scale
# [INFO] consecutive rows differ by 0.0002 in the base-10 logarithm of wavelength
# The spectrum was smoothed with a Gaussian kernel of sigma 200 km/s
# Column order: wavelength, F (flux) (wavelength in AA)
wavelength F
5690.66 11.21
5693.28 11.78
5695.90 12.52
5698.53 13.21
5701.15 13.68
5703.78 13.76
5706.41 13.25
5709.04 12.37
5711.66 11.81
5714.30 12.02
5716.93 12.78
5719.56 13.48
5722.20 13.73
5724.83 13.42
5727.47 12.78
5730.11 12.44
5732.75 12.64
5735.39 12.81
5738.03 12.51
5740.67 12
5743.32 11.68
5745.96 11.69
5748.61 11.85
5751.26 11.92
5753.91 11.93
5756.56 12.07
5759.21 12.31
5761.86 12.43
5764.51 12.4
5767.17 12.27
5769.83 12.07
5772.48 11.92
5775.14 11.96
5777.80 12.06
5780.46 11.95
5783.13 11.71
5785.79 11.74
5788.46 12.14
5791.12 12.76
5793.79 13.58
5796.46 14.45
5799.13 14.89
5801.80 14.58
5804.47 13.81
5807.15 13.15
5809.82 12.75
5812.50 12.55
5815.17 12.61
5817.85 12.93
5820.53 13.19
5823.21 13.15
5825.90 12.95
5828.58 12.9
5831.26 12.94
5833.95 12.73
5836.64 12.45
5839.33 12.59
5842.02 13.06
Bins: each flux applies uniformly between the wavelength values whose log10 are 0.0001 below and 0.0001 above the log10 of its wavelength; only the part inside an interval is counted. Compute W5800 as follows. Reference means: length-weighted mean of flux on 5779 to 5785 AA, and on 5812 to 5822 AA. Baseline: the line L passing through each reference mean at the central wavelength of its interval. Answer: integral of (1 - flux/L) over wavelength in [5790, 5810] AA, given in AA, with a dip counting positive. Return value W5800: -2.37 AA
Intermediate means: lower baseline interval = 11.8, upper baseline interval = 12.9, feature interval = 13.8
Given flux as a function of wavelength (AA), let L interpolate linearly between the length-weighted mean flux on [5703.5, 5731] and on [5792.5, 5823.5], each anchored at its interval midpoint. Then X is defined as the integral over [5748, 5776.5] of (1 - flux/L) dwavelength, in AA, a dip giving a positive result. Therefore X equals 2.30 AA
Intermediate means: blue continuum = 12.9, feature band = 12.1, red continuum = 13.5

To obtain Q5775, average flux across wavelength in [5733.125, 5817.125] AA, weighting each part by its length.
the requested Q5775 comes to 12.5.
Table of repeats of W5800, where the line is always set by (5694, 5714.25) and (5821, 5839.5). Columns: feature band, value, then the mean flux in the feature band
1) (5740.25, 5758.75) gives 1.37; 11.9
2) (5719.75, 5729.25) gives -0.33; 13.3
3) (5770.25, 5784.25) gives 0.99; 11.9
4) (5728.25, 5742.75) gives 0.45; 12.4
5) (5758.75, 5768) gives 0.35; 12.4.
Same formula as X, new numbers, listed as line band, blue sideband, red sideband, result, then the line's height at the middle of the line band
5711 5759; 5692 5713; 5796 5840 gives 1.8 AA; 12.9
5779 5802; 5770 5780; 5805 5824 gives -1.2 AA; 12.4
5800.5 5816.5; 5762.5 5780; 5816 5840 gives -0.8 AA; 12.6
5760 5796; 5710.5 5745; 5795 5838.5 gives 1.9 AA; 13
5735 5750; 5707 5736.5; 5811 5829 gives 0.9 AA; 12.8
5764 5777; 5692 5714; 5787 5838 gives 0.9 AA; 13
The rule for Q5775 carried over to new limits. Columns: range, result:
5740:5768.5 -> 12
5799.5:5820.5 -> 13.3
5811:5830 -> 12.9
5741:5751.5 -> 11.8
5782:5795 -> 12.4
